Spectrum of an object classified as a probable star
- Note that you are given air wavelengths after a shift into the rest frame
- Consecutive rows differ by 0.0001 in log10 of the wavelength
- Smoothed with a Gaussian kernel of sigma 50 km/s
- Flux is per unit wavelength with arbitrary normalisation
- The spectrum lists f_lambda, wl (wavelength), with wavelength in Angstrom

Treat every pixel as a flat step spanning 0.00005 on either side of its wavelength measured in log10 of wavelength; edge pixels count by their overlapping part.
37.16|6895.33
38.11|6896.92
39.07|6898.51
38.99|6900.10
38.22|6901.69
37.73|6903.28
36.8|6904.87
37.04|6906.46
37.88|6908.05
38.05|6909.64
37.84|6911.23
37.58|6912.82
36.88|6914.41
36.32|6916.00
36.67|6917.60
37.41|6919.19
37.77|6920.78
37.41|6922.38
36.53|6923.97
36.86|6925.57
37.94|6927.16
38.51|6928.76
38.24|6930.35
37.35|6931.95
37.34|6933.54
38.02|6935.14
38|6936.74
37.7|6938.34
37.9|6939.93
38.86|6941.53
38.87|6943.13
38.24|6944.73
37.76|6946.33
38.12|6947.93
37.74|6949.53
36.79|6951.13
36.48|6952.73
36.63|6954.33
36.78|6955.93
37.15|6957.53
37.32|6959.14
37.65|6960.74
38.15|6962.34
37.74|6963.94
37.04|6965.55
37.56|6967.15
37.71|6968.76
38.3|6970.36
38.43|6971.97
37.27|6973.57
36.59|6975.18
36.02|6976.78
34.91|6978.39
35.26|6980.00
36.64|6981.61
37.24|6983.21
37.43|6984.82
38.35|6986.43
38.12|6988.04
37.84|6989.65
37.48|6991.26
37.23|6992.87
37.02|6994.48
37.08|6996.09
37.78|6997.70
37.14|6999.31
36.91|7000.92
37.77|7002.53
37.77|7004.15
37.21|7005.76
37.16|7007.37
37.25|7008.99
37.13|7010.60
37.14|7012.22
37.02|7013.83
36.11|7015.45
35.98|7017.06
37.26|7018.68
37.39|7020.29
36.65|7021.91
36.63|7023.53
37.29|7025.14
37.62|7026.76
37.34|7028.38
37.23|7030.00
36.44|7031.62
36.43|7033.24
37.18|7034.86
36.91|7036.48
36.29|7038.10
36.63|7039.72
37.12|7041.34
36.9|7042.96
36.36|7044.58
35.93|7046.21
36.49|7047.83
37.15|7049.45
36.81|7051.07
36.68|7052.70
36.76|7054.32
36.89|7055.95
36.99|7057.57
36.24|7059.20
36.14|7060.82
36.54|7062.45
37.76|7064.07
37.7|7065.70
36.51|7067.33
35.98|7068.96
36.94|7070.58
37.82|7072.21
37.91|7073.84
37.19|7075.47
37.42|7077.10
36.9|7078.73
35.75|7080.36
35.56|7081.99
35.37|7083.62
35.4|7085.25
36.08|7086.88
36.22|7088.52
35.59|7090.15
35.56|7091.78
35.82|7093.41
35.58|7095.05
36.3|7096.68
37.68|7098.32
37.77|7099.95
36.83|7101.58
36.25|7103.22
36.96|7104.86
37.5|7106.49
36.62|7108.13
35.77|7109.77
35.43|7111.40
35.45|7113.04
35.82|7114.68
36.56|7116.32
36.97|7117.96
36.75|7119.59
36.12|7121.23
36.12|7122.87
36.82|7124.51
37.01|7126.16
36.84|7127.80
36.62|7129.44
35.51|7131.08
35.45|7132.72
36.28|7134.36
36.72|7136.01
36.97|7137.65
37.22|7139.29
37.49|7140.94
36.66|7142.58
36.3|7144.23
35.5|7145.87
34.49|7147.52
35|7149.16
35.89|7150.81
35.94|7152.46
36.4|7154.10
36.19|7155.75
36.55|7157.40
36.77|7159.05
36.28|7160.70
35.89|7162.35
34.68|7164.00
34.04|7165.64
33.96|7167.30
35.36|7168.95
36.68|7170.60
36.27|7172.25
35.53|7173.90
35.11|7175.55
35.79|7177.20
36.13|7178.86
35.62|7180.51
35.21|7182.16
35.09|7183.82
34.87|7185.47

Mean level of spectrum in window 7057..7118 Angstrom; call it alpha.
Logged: 36.5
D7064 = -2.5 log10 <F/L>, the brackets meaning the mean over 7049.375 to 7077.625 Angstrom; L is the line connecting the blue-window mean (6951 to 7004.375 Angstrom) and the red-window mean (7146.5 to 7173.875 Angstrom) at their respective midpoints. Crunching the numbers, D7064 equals -0.01 mag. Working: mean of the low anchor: 37.2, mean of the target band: 37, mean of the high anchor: 35.6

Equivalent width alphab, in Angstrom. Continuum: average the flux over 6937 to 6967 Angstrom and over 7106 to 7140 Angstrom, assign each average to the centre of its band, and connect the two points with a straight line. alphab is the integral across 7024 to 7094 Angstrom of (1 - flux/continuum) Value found 0.39 Angstrom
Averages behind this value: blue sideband 37.6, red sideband 36.4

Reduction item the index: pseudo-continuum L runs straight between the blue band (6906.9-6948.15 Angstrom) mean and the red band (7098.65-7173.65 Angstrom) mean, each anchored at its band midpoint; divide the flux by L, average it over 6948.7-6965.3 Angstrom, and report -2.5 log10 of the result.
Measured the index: 0.007 mag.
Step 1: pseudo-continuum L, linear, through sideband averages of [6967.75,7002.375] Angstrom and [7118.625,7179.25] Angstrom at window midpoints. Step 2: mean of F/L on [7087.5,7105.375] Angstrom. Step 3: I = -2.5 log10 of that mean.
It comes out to 0.00 mag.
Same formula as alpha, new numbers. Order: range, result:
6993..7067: 36.9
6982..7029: 37.3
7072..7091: 36.4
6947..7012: 37.3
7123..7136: 36.4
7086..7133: 36.4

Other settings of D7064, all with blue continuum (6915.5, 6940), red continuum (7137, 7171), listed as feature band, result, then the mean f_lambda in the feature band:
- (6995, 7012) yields -0.01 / 37.3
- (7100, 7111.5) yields -0.01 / 36.6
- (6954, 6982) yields 0.00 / 37.1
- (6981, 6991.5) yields -0.02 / 37.6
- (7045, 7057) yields 0.00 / 36.7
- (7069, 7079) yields -0.02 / 37.3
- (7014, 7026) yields 0.00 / 36.8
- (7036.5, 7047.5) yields 0.00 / 36.6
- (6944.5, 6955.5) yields 0.00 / 37.3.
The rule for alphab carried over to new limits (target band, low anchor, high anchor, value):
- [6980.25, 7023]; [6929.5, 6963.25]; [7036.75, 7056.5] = -0.1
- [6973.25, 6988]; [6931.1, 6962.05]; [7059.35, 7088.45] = 0.3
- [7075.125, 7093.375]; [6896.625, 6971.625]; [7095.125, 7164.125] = 0.3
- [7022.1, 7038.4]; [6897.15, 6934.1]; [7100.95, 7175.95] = 0.0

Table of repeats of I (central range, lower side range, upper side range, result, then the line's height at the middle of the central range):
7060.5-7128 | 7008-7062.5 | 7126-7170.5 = 0.00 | 36.4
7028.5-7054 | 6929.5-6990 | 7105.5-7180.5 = 0.00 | 36.8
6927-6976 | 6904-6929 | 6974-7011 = -0.01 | 37.2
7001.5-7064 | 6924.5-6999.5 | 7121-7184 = 0.00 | 36.9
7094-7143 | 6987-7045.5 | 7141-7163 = -0.01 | 36.3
